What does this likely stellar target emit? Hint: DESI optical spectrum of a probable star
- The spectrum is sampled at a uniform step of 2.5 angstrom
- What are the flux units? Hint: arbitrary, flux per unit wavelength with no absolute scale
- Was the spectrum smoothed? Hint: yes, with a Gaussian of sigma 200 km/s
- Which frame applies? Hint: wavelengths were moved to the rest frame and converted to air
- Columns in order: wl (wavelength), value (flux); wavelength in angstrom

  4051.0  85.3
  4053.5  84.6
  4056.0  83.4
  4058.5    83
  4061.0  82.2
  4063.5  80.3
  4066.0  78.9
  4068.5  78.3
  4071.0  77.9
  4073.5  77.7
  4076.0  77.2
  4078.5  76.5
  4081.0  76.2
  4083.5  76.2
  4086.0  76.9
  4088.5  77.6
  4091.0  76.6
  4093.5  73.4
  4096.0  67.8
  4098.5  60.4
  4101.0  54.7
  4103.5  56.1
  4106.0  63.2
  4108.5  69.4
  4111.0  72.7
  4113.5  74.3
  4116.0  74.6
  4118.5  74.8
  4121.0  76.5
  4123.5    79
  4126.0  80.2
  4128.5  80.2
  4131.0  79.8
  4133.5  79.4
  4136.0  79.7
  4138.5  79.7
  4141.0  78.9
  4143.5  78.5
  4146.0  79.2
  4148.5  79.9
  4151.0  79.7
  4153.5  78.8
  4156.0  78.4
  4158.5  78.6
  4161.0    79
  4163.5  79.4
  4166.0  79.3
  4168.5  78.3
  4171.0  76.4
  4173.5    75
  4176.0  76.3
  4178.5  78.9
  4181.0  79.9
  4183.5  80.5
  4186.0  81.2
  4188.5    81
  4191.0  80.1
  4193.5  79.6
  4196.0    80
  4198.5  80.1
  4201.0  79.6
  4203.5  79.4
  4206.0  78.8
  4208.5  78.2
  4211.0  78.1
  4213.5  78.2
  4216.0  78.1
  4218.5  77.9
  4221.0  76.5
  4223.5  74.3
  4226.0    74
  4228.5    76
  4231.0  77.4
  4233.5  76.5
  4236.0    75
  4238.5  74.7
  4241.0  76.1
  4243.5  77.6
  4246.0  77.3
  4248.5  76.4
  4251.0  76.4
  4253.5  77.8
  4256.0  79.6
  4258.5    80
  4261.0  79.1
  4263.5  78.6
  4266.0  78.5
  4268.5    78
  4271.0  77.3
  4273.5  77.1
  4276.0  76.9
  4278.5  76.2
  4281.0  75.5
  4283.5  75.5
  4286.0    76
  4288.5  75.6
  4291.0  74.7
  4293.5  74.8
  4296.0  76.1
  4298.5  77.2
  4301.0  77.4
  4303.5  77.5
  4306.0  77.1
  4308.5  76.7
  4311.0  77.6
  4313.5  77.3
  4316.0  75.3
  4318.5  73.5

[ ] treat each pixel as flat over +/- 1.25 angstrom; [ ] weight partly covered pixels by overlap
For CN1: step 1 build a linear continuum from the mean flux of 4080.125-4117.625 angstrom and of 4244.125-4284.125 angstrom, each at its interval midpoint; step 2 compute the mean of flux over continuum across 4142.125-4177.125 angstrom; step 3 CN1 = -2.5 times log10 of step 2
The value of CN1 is -0.080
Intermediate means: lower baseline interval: 70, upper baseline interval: 77.5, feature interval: 78.4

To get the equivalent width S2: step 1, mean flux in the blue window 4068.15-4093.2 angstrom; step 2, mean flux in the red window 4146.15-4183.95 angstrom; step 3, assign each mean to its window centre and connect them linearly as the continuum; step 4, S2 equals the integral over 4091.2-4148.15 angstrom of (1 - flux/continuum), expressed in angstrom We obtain 3.1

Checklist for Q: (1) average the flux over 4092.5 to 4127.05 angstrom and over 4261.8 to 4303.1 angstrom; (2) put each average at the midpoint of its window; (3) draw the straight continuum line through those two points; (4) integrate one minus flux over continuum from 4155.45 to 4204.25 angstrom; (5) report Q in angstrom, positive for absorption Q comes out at -4.4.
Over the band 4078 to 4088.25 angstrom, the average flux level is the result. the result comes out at 76.6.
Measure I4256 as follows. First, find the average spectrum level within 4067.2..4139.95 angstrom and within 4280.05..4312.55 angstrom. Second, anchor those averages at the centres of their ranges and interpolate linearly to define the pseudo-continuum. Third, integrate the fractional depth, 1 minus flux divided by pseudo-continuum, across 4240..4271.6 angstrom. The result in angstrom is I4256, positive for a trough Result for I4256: -0.87 angstrom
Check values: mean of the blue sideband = 74.1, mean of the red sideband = 76.3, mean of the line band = 77.9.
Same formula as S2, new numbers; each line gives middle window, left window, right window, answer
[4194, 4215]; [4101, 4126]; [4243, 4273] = -1.0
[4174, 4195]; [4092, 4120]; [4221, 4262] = -1.9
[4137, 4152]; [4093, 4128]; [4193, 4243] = -1.5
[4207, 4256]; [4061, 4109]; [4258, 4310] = -0.6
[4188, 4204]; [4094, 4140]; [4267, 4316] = -1.2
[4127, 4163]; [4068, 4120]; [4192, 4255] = -2.5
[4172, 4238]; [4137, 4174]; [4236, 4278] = 0.0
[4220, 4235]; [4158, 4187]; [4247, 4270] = 0.5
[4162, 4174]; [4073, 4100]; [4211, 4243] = -0.4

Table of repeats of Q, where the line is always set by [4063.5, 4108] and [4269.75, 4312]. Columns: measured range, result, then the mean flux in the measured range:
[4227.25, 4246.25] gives -0.24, 76.3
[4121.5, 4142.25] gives -1.78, 79.5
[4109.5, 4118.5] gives -0.13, 73.9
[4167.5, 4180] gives -0.50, 77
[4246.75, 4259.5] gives -0.39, 78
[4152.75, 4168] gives -1.06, 78.9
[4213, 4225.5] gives -0.30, 76.7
